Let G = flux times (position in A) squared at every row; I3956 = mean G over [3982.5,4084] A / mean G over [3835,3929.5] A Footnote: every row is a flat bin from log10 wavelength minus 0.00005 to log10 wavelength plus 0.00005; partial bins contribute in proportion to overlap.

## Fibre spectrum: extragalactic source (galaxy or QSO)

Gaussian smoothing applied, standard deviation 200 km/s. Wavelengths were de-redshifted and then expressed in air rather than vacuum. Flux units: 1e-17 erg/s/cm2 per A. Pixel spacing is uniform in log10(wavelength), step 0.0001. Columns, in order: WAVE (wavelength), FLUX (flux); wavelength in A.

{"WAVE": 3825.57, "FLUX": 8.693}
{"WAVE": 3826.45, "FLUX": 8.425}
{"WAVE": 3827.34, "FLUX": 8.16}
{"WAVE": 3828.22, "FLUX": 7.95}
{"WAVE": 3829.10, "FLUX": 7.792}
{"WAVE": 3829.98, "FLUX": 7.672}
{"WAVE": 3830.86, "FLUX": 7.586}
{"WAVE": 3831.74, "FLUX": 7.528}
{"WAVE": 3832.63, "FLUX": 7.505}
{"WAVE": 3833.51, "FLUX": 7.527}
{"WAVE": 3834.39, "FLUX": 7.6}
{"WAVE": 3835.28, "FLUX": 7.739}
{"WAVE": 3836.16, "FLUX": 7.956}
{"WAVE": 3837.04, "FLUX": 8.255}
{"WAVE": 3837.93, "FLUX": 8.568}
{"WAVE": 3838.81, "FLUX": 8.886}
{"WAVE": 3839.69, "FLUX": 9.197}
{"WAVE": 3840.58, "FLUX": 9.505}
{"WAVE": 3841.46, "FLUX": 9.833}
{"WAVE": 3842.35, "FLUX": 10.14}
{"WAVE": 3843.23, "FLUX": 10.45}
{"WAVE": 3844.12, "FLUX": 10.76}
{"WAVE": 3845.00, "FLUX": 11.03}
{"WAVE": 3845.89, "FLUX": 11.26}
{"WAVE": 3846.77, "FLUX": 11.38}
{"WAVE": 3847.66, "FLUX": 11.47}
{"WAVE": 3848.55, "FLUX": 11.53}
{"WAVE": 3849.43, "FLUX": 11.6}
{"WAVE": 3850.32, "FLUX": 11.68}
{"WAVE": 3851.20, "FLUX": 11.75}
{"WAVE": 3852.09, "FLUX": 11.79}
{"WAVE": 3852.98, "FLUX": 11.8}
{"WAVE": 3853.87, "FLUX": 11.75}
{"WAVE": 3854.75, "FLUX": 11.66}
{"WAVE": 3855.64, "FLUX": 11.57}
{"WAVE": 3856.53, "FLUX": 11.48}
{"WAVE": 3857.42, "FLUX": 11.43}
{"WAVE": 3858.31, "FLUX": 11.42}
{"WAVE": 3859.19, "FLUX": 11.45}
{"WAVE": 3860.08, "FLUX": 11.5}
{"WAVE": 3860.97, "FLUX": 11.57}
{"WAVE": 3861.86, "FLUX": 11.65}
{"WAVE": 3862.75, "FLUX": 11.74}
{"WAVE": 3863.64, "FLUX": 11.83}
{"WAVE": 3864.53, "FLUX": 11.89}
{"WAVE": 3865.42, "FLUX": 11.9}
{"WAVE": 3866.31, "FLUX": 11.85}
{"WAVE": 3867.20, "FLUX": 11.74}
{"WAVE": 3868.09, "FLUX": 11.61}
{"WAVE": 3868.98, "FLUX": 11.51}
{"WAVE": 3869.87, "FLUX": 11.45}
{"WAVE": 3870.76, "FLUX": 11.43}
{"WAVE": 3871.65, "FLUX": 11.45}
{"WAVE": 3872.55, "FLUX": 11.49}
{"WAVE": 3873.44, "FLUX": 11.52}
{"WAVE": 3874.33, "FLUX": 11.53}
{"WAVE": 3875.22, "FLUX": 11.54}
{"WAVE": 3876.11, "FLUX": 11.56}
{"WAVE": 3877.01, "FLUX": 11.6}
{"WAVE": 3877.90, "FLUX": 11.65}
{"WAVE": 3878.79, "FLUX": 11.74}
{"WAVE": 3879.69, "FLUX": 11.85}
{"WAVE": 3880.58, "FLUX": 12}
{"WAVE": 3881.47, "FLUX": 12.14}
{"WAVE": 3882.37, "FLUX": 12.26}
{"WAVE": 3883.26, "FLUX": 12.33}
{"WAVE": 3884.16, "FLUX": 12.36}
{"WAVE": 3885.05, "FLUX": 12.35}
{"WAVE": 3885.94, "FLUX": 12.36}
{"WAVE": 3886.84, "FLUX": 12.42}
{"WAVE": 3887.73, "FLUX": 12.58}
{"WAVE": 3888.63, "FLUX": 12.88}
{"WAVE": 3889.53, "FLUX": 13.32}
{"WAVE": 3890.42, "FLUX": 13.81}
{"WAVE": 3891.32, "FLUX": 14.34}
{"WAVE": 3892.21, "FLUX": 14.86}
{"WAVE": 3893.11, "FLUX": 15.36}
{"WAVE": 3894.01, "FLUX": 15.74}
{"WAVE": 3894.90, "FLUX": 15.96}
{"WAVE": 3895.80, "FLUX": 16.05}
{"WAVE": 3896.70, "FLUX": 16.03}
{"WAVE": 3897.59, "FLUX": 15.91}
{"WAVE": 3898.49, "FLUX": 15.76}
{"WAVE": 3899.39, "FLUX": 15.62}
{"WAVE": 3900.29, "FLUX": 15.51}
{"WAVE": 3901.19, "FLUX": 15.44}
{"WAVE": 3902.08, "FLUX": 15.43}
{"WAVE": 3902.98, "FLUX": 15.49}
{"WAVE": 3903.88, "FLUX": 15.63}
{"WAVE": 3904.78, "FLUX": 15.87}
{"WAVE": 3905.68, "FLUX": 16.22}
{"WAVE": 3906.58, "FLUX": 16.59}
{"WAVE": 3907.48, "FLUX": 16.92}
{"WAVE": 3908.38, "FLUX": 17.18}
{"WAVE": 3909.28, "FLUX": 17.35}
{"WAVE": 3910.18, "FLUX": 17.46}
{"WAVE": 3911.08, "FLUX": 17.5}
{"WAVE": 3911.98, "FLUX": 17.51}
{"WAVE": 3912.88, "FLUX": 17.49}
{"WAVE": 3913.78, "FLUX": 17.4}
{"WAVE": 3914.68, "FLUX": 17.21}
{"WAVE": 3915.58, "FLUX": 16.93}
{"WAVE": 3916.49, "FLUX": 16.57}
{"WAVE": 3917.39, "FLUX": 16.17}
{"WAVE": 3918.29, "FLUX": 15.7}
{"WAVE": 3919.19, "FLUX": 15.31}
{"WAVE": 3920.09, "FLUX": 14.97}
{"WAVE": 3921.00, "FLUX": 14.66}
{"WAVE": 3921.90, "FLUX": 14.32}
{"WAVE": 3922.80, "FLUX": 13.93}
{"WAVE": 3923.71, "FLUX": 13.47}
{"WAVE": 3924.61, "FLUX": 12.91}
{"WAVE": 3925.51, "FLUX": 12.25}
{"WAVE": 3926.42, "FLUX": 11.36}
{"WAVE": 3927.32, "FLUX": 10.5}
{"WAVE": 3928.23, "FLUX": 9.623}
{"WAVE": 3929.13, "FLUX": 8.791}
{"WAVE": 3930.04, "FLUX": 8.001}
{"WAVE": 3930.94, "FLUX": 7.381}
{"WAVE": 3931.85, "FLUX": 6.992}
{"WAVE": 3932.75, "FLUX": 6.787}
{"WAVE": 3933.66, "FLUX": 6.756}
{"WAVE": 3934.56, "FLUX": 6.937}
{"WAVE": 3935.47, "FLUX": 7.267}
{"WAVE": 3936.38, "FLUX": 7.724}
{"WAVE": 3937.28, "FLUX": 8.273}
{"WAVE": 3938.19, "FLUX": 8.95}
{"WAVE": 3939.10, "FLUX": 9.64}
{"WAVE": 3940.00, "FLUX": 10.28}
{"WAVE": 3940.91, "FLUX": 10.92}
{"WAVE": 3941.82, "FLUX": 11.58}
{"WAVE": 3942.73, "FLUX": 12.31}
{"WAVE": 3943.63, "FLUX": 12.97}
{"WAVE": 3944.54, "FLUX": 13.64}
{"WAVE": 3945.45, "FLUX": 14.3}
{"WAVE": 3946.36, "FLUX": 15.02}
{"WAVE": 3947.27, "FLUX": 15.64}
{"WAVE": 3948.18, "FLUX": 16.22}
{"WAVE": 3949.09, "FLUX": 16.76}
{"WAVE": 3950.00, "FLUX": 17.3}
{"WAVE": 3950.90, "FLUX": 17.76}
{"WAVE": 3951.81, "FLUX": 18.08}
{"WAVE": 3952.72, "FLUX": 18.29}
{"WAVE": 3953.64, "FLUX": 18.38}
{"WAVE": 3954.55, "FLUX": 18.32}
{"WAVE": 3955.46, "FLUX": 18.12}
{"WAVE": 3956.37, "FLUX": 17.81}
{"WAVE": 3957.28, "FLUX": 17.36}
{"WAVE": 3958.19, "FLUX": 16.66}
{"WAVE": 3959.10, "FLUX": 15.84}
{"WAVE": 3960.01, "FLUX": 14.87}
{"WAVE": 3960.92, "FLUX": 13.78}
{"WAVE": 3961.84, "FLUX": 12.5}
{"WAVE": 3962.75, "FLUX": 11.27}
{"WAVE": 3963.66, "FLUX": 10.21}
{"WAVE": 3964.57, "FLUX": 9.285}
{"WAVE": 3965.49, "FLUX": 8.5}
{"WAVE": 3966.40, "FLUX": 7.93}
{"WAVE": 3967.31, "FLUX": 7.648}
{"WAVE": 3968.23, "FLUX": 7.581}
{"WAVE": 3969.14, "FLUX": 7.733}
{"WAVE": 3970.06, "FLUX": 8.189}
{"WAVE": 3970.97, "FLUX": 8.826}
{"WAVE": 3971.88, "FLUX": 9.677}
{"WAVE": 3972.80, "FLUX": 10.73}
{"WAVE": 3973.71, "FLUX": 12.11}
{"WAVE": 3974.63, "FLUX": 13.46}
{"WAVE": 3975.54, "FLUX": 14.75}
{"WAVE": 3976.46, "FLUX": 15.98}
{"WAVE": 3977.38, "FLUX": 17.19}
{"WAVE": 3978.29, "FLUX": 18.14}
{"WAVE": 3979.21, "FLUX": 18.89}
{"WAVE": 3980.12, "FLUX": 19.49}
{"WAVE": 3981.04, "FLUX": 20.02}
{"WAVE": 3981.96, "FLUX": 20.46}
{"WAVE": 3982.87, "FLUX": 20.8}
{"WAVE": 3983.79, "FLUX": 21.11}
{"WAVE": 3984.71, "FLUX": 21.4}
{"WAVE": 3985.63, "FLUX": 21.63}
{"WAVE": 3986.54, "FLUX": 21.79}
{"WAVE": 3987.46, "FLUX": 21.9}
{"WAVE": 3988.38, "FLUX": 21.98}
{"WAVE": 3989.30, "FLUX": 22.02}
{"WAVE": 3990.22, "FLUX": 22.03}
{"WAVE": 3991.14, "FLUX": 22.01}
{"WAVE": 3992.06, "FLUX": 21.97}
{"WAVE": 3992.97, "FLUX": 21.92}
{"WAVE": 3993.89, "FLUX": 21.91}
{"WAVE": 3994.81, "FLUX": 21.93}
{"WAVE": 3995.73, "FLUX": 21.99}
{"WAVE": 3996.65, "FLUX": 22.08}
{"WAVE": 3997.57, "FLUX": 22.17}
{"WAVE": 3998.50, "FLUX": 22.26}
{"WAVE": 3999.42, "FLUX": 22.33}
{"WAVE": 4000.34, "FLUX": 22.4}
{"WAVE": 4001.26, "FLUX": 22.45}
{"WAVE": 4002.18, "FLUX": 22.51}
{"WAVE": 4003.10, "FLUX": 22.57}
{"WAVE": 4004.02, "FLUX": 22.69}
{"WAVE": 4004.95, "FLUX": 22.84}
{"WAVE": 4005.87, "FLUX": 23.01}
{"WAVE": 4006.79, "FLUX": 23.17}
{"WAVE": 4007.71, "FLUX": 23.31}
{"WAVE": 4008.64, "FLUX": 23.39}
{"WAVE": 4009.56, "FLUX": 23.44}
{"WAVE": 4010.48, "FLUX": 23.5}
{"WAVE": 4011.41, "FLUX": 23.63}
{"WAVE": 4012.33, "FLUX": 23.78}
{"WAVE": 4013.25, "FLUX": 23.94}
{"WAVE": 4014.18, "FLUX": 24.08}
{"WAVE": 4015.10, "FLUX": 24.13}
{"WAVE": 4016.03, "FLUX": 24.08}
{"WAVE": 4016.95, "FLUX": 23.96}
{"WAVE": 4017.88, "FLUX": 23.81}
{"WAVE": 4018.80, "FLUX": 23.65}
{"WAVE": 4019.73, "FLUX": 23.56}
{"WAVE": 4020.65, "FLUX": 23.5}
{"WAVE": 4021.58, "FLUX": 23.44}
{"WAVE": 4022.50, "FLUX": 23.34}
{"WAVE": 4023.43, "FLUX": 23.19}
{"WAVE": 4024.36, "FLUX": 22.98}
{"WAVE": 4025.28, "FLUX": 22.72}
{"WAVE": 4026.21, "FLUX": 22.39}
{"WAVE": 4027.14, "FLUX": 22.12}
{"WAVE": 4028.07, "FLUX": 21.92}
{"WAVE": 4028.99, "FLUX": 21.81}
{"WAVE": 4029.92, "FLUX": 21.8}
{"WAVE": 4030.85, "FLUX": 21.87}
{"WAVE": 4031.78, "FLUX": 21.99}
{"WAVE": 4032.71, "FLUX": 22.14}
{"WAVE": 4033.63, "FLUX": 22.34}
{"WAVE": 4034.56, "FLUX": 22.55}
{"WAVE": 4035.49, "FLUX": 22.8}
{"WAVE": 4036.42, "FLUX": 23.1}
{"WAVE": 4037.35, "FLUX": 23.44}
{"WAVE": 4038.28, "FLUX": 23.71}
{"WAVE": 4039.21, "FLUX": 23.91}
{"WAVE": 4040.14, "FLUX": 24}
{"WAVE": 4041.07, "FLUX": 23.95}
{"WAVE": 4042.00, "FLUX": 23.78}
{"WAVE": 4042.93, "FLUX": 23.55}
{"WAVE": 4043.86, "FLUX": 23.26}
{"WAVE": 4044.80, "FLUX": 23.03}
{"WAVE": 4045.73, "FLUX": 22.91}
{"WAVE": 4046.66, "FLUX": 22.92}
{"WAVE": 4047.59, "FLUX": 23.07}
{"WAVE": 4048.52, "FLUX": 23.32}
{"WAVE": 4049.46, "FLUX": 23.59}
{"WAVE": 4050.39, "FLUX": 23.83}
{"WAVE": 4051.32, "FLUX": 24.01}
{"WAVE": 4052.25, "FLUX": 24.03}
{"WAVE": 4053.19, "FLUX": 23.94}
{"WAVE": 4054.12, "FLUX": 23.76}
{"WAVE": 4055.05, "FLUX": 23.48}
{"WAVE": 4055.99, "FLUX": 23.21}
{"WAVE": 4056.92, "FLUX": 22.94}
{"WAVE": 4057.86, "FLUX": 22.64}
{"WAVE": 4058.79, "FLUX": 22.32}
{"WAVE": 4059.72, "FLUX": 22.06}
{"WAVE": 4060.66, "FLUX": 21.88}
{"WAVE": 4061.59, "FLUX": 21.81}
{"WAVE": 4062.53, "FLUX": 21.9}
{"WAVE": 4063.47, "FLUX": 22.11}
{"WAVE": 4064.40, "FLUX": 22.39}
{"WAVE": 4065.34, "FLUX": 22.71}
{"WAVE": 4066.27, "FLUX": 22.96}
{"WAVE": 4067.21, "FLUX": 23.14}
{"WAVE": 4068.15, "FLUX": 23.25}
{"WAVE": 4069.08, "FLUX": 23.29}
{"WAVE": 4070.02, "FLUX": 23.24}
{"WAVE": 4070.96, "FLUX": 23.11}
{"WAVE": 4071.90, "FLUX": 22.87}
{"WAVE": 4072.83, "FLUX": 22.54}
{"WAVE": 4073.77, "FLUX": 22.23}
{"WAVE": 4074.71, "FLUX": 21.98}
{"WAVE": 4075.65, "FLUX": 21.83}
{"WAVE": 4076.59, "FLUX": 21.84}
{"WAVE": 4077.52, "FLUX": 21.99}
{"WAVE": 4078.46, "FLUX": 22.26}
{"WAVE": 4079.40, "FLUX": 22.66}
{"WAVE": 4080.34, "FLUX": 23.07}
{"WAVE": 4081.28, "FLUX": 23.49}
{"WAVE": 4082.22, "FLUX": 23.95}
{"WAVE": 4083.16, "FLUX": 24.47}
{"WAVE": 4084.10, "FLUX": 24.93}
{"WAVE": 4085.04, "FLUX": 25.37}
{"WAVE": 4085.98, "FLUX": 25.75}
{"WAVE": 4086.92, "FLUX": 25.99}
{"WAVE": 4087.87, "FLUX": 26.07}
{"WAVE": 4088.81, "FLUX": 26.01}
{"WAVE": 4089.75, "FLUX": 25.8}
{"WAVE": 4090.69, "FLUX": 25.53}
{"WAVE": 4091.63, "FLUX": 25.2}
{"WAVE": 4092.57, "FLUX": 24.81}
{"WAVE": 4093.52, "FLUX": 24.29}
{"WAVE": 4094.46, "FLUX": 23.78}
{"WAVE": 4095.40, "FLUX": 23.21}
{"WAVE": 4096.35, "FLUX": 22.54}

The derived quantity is 1.90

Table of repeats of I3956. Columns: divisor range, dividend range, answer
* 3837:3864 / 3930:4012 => 1.58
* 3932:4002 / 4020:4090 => 1.55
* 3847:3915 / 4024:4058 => 1.86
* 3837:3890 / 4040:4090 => 2.25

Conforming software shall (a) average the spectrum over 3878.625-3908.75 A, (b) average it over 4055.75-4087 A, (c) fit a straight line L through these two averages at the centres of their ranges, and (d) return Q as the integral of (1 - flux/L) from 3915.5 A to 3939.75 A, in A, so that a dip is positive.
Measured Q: 7.4 A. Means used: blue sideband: 14.4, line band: 11.1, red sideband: 23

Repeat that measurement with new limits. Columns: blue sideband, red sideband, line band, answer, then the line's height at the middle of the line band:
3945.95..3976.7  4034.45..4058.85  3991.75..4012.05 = -4.9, 18.2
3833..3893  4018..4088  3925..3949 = 8.3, 15.9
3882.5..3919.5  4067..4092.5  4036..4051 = -0.9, 22.1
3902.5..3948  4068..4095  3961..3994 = 2.0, 16.7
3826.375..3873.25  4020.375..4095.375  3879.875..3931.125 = -2.5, 13.8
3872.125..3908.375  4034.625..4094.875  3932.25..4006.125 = 9.7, 18.2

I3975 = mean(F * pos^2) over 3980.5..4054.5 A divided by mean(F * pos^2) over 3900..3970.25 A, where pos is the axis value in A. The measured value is 1.77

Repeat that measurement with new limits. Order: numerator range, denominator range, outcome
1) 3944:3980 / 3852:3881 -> 1.26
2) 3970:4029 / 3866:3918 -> 1.57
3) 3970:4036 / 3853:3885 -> 1.94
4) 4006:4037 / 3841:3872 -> 2.19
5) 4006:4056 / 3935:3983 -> 1.77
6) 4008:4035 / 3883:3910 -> 1.64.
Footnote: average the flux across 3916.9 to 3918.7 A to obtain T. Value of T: 16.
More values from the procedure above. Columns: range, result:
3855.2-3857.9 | 11.5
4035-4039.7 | 23.4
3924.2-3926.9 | 12.2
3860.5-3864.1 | 11.7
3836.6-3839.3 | 8.59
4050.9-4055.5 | 23.9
